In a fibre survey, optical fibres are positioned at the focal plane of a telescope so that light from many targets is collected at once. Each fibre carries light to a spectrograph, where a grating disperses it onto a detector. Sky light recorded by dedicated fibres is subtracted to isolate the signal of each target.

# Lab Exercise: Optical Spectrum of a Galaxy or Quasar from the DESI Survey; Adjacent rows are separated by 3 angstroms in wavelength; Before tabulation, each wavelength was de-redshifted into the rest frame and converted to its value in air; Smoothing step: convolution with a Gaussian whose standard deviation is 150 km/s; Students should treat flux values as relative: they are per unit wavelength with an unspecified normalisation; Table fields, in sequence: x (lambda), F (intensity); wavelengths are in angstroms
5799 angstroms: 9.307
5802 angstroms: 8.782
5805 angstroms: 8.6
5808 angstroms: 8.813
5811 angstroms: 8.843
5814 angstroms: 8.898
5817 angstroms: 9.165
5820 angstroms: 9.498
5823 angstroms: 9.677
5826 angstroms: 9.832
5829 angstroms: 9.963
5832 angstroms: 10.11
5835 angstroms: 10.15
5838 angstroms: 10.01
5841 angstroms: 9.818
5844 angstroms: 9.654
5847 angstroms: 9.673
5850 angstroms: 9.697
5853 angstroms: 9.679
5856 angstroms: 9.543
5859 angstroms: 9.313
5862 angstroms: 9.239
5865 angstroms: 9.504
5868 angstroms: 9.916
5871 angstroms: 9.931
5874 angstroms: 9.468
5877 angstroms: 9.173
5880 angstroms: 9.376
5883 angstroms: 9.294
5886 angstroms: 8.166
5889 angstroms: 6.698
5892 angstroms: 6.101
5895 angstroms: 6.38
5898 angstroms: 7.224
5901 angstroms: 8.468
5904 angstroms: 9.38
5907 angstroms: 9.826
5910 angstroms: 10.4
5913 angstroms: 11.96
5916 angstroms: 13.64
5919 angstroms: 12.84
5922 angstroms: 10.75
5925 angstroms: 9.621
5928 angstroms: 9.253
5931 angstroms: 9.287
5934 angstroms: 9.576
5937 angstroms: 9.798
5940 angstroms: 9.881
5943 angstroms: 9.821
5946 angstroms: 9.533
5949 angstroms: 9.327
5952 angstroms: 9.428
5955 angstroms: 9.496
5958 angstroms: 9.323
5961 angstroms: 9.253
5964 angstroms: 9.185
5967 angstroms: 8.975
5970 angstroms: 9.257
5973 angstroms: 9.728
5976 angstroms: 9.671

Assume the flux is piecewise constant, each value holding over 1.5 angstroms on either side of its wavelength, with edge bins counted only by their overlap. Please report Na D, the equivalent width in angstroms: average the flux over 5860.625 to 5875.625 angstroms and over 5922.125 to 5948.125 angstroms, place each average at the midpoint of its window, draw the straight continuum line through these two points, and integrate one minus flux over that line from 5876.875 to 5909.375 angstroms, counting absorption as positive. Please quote 4.8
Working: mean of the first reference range 9.61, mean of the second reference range 9.65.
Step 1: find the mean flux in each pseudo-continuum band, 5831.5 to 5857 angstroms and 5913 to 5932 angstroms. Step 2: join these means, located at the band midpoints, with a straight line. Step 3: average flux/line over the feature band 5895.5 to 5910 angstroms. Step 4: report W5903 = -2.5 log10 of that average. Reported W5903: 0.22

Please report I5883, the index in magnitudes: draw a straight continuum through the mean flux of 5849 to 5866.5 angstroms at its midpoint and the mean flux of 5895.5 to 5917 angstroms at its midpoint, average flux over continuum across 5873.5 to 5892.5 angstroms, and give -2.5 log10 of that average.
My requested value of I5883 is 0.16 mag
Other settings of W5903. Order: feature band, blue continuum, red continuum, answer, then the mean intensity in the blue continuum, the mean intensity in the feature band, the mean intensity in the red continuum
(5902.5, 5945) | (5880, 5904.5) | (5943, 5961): -0.21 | 7.75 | 10.4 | 9.44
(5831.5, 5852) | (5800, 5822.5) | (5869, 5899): -0.14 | 8.98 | 9.86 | 8.23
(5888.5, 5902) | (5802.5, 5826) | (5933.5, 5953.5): 0.33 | 9.11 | 6.94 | 9.63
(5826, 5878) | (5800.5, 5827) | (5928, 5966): -0.06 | 9.11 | 9.71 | 9.48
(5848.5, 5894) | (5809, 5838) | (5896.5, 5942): 0.10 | 9.58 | 8.98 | 10.1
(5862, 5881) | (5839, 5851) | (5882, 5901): -0.14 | 9.72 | 9.54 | 7.35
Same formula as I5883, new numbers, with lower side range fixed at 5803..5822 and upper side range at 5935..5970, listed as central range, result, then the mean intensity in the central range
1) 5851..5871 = -0.049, 9.57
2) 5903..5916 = -0.162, 10.8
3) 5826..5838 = -0.112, 10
